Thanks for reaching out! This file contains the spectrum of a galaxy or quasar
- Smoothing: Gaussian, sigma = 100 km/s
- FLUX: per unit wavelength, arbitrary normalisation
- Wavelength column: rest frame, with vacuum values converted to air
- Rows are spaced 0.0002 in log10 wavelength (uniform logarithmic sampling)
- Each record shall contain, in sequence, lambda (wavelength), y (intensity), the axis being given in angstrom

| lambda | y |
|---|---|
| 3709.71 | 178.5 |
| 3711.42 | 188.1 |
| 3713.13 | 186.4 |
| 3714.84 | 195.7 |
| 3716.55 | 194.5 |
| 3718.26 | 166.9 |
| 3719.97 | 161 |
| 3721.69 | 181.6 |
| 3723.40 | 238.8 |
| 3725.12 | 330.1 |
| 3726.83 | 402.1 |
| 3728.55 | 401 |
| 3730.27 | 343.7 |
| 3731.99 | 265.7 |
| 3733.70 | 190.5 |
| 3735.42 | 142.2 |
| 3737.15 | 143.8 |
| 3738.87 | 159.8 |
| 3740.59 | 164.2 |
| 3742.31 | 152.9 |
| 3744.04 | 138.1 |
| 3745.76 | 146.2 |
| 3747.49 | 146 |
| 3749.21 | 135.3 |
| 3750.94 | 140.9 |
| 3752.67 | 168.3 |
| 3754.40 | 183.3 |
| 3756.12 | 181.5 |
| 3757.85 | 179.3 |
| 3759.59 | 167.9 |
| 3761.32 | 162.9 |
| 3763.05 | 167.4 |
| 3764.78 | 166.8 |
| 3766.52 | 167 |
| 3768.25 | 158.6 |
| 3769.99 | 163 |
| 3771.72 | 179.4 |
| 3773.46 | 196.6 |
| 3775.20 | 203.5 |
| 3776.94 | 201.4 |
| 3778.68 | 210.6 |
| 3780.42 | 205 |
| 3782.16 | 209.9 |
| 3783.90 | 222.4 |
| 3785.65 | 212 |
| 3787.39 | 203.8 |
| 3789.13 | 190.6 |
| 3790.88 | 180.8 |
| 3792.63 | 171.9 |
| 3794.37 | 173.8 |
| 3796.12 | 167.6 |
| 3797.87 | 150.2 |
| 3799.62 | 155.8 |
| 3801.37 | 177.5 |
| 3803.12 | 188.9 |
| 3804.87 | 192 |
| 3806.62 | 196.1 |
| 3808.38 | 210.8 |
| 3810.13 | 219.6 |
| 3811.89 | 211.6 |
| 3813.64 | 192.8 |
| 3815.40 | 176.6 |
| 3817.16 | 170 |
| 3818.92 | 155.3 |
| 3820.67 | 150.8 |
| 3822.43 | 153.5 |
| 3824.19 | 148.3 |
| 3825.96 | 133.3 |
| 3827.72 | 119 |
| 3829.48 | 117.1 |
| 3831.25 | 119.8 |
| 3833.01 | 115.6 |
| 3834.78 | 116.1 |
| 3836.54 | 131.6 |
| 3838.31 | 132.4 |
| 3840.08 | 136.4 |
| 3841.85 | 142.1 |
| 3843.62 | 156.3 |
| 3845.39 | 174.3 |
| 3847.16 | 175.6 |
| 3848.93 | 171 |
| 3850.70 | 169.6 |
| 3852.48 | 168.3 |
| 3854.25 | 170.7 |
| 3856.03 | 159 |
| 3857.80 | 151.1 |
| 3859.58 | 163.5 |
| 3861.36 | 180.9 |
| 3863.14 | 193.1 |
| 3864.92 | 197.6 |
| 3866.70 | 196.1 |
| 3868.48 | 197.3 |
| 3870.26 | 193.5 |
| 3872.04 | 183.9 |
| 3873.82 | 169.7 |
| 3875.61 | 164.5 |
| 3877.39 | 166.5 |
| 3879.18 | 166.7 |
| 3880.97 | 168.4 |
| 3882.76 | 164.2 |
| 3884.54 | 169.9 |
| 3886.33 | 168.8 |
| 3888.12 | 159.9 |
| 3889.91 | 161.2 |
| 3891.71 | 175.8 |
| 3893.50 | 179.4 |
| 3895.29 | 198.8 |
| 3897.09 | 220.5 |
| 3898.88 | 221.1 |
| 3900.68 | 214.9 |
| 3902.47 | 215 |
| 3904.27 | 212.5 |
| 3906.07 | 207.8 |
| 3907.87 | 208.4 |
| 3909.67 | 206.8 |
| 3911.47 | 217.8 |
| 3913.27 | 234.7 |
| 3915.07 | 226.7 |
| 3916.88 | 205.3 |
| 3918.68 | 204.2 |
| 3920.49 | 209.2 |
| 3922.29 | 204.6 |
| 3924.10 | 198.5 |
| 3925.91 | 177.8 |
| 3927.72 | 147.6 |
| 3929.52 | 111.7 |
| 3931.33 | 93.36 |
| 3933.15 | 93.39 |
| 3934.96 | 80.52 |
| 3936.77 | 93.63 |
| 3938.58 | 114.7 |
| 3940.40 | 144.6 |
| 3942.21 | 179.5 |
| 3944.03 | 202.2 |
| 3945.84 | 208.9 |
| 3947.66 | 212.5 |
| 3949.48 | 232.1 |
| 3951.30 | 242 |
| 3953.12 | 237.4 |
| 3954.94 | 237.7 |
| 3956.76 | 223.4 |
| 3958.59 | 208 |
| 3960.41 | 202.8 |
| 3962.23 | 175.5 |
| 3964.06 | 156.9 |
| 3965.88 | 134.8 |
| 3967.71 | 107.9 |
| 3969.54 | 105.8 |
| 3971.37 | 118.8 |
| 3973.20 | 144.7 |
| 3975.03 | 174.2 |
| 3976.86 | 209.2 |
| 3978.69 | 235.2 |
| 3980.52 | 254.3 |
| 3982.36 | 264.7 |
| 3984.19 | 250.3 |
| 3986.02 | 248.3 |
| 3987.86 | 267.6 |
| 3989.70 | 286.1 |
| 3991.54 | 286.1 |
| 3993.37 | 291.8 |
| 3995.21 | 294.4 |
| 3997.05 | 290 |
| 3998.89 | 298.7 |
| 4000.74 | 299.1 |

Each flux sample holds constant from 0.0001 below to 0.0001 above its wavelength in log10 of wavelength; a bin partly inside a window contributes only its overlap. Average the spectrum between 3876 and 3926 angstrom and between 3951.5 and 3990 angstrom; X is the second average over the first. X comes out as 1.0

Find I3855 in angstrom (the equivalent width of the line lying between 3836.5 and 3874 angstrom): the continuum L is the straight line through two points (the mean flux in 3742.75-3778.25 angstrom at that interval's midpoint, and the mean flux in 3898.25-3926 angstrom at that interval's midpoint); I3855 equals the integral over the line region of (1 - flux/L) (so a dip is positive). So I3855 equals 4.9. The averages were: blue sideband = 168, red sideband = 211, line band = 170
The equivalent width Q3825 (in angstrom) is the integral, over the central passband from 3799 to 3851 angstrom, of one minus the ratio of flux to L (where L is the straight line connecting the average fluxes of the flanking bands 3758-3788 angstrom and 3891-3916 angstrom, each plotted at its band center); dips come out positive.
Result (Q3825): 9.6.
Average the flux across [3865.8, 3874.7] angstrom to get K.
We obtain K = 188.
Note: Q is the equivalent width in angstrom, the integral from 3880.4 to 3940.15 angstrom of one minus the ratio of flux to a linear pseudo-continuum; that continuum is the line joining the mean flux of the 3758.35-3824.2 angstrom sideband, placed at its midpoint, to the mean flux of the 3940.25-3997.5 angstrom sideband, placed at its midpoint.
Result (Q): 7.6 angstrom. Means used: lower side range 183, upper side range 214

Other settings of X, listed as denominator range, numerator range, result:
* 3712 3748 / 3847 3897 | 0.83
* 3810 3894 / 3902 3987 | 1.14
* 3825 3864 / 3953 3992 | 1.36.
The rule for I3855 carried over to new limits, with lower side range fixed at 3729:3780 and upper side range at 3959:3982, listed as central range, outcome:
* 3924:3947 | 4.2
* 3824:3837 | 3.9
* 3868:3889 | 0.3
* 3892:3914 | -4.6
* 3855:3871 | -0.5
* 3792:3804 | 0.5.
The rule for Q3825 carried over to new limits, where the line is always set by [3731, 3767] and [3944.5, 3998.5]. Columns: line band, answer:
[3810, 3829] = 2.0 angstrom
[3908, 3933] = 2.5 angstrom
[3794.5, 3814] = -0.9 angstrom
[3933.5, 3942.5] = 4.0 angstrom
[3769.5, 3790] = -3.2 angstrom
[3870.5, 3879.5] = 1.1 angstrom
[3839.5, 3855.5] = 2.2 angstrom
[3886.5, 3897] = 1.1 angstrom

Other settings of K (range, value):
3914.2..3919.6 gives 212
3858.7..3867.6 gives 186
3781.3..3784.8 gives 216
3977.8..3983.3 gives 252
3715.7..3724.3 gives 189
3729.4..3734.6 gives 266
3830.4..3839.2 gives 123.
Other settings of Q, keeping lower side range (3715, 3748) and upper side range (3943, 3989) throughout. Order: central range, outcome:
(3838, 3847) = 2.5 angstrom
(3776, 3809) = 3.3 angstrom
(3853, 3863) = 2.0 angstrom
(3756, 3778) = 3.7 angstrom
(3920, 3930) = 1.4 angstrom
